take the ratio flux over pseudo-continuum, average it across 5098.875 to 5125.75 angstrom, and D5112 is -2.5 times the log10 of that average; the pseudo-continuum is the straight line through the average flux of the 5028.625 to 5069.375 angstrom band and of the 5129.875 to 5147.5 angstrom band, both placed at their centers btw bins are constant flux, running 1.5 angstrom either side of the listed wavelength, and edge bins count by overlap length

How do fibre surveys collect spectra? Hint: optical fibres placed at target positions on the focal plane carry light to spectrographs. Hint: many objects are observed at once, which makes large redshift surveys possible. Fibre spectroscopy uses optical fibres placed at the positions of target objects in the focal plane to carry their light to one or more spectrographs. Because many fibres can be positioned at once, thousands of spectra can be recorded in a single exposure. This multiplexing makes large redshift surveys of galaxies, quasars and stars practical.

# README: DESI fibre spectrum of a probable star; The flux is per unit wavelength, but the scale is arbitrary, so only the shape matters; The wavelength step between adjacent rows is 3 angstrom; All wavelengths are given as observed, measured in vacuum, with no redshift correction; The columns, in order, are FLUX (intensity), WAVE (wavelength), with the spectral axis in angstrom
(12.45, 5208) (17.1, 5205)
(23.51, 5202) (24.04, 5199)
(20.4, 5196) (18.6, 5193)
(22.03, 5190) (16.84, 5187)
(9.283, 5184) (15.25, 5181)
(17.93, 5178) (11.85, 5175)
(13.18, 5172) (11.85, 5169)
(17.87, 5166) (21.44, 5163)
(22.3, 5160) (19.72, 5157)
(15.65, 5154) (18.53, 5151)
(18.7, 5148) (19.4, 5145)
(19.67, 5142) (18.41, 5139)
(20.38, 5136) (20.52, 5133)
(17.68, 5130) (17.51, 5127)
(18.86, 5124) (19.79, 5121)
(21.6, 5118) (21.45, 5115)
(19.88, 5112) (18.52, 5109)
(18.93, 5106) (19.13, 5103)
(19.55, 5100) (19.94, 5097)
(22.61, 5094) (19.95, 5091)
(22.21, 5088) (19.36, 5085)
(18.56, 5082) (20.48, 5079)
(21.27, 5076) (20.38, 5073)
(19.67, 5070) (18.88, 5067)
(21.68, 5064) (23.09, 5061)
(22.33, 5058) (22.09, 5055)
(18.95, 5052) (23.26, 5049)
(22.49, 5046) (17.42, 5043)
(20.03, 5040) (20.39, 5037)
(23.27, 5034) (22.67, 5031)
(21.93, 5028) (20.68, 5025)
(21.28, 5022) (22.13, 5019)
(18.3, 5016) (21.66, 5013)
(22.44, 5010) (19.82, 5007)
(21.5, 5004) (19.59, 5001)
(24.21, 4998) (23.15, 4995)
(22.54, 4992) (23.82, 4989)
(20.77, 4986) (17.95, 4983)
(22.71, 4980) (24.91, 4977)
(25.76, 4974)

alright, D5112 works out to 0.01 mag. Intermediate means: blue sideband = 21.3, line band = 19.7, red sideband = 19.4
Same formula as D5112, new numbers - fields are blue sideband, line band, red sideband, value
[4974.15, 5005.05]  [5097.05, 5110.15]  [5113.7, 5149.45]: 0.05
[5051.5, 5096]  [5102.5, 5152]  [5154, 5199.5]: -0.02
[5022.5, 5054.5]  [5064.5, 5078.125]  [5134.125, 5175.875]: 0.00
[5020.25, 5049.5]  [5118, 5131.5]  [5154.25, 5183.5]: -0.04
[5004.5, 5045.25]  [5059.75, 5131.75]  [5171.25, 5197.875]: -0.06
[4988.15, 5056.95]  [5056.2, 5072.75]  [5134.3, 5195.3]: -0.04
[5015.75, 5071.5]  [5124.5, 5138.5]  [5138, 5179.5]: -0.03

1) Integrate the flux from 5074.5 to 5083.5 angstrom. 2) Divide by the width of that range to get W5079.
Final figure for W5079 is 20.1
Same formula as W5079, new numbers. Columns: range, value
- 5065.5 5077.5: 20.1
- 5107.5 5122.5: 20.2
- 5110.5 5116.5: 20.7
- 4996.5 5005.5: 21.8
